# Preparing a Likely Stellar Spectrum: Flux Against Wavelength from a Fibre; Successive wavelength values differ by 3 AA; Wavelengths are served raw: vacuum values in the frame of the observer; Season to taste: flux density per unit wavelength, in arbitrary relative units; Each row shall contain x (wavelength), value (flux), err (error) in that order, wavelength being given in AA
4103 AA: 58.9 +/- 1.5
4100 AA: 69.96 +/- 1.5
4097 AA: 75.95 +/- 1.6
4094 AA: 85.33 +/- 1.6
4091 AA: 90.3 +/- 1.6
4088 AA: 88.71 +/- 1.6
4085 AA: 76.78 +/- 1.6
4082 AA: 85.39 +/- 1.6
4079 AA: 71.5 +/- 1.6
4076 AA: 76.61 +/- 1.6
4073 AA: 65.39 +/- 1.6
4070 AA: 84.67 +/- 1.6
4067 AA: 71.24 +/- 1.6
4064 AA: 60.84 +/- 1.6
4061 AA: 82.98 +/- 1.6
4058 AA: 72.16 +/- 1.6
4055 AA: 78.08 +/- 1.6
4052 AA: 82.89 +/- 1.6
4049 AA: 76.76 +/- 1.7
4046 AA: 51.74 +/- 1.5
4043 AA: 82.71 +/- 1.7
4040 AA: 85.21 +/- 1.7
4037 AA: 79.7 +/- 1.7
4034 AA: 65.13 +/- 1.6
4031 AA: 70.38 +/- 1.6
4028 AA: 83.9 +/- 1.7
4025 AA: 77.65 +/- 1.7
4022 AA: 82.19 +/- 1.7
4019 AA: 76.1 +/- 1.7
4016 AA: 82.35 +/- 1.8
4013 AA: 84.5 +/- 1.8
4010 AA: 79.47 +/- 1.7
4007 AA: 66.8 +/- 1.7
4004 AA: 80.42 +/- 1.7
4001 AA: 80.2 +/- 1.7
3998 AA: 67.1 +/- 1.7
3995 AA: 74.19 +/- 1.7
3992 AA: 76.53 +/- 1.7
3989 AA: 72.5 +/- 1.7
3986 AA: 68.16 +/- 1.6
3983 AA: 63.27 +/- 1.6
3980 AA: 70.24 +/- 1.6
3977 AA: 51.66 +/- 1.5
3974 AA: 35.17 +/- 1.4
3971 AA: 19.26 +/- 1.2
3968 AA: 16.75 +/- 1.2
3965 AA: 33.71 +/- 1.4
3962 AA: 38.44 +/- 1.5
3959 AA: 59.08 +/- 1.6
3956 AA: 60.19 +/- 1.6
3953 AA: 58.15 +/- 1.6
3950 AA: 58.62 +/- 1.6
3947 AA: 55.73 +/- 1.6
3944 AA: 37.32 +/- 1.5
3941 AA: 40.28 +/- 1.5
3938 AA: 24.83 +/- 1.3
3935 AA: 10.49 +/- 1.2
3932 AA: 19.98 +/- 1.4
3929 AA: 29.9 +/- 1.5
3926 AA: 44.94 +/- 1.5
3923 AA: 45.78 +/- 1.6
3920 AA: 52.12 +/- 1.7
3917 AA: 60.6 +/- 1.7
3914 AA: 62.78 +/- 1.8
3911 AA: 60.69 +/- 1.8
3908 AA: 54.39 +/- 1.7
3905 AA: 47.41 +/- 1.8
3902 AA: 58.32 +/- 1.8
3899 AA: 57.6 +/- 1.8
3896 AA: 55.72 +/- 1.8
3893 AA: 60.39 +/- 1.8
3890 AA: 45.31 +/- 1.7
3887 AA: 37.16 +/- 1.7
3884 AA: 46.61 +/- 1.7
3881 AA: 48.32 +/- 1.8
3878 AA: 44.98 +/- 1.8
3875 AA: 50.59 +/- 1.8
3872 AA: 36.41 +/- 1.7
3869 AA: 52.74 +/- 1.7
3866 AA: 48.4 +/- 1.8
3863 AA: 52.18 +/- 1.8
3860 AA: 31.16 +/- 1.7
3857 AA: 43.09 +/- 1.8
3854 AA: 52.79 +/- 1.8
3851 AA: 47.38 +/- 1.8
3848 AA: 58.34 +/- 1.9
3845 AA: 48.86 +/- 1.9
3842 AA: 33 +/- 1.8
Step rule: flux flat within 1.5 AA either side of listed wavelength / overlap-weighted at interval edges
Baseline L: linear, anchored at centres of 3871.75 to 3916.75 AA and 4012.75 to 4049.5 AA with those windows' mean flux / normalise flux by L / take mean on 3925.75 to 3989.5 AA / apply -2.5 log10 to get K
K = 0.41 mag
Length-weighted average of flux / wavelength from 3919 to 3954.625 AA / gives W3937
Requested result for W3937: 39.7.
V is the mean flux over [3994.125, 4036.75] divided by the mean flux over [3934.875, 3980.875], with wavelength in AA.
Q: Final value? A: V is 1.81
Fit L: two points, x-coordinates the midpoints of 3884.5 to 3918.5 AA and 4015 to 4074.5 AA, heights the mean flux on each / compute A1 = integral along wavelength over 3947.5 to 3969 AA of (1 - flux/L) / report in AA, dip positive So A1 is 5.1 AA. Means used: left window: 54.3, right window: 75.5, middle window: 47.5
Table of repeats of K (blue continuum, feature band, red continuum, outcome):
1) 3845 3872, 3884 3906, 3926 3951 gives -0.23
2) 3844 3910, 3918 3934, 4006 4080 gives 0.42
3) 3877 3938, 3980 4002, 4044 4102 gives -0.16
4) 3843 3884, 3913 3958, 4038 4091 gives 0.29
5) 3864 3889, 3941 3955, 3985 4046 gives 0.20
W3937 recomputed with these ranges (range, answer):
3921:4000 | 47.6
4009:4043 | 78.9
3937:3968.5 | 45.1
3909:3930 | 51.6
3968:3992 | 53.4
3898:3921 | 56.8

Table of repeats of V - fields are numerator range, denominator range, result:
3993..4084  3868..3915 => 1.49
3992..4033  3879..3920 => 1.45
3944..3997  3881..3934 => 1.09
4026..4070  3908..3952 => 1.71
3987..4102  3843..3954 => 1.63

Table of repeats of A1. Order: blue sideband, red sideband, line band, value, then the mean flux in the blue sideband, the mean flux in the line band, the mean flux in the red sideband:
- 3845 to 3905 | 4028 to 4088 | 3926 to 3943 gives 8.9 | 48.8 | 27.2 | 75.3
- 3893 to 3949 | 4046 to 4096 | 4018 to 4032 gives -2.2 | 46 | 78.4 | 77.3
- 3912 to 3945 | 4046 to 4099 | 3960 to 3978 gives 6.2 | 39.4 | 32.7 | 77.2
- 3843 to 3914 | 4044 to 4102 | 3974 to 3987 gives 0.8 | 49.7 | 59.9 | 76.1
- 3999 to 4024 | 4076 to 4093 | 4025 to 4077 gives 3.7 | 78.7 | 74.8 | 82.1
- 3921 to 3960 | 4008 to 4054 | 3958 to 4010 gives 1.8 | 41.9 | 57.9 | 77.3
